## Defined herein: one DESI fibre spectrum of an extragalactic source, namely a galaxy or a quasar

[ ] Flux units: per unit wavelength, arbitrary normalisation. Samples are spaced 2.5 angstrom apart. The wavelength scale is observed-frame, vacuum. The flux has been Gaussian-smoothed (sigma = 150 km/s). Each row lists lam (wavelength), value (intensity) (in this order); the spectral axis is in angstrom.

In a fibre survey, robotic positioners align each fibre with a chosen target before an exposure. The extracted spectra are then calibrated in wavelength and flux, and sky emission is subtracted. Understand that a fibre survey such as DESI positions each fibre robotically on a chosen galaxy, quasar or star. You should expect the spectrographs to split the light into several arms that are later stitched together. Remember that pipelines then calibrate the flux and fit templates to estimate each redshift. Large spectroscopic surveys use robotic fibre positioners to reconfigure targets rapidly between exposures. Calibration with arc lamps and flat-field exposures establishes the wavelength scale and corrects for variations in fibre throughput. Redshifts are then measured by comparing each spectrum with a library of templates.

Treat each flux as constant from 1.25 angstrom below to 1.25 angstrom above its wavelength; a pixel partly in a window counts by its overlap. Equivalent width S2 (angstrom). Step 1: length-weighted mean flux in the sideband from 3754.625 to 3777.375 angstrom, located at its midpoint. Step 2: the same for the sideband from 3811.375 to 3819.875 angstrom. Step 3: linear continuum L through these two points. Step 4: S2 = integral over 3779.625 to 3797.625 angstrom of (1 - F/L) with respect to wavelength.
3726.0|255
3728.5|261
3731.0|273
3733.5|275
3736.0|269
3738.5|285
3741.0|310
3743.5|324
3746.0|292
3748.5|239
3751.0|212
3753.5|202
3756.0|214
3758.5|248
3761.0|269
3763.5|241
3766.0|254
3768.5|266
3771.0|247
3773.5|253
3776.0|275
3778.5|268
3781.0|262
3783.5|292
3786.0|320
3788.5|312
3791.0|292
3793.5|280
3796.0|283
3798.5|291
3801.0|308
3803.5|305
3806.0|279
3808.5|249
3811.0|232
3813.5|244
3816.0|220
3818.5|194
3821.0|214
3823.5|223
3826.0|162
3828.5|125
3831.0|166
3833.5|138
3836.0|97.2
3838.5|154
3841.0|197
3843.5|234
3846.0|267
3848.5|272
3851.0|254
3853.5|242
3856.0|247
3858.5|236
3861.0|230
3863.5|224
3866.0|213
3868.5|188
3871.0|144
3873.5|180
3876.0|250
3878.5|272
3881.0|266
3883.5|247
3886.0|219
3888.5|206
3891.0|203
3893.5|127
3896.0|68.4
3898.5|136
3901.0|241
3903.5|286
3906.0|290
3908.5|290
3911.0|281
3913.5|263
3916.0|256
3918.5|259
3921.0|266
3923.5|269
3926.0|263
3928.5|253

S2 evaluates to -4.09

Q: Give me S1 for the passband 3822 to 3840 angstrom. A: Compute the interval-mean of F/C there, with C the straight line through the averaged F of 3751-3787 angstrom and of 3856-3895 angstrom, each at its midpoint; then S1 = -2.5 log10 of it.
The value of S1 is 0.45 mag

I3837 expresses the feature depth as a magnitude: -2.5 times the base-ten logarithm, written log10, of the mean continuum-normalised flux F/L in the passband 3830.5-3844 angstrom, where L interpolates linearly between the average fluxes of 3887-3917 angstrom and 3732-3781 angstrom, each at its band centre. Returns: 0.43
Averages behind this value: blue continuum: 260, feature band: 160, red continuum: 220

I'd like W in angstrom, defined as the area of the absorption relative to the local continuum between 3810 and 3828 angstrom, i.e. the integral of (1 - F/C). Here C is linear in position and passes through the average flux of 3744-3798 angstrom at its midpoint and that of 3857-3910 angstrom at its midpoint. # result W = 2.6 angstrom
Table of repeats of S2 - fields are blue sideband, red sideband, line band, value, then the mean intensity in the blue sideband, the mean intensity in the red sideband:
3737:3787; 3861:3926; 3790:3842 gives 5.82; 263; 227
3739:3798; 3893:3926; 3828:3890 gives 8.98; 268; 237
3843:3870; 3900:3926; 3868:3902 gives 7.61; 236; 270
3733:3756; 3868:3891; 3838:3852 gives -0.16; 264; 219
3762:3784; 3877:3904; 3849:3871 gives -0.62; 261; 205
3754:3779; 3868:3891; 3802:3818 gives -0.91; 252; 219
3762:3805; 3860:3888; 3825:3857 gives 5.86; 279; 221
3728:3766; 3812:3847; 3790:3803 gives -4.48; 261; 188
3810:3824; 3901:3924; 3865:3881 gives 2.47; 221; 272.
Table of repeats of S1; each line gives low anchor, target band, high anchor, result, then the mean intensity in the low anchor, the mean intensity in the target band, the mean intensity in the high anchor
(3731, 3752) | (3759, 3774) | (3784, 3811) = 0.11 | 276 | 255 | 289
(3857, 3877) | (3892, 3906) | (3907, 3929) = 0.33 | 208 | 183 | 267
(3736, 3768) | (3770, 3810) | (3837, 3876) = -0.16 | 258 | 282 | 219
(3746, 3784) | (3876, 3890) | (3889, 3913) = -0.11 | 250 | 242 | 215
